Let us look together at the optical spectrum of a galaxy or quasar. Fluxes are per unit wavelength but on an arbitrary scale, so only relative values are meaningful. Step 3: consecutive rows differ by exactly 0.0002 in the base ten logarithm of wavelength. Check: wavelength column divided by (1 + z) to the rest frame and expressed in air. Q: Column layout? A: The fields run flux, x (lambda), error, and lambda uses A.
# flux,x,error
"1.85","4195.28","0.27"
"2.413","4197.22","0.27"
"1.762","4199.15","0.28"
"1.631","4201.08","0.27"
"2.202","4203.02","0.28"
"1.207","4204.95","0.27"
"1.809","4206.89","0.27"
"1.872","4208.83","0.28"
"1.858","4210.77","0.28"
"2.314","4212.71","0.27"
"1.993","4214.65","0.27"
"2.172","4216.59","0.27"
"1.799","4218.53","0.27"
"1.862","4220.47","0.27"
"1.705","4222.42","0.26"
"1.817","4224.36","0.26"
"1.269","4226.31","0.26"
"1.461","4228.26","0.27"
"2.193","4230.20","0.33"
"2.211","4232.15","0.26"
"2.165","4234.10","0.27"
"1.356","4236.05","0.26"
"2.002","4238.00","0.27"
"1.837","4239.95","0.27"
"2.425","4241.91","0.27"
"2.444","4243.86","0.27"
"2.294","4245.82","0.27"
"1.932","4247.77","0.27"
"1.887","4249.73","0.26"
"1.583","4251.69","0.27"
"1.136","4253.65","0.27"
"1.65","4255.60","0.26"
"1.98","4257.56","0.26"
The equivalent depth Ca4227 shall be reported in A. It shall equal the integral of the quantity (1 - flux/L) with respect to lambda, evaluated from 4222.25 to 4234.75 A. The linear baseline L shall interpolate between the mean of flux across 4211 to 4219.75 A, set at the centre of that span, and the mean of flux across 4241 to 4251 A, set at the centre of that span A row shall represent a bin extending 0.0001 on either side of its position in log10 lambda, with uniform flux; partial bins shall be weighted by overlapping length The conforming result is 1.6 A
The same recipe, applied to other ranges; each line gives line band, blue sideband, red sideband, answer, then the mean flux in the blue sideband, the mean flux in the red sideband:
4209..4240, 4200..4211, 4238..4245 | 1.6 A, 1.76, 2.2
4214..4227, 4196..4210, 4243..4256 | 0.3 A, 1.84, 1.85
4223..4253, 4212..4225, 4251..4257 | -4.1 A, 1.95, 1.49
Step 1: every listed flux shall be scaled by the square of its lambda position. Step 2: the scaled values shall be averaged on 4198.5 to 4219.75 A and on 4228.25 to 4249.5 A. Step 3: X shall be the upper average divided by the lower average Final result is 1.11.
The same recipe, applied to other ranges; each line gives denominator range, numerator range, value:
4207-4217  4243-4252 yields 1.04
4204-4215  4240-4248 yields 1.25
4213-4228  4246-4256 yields 0.95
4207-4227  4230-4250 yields 1.12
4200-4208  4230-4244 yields 1.21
